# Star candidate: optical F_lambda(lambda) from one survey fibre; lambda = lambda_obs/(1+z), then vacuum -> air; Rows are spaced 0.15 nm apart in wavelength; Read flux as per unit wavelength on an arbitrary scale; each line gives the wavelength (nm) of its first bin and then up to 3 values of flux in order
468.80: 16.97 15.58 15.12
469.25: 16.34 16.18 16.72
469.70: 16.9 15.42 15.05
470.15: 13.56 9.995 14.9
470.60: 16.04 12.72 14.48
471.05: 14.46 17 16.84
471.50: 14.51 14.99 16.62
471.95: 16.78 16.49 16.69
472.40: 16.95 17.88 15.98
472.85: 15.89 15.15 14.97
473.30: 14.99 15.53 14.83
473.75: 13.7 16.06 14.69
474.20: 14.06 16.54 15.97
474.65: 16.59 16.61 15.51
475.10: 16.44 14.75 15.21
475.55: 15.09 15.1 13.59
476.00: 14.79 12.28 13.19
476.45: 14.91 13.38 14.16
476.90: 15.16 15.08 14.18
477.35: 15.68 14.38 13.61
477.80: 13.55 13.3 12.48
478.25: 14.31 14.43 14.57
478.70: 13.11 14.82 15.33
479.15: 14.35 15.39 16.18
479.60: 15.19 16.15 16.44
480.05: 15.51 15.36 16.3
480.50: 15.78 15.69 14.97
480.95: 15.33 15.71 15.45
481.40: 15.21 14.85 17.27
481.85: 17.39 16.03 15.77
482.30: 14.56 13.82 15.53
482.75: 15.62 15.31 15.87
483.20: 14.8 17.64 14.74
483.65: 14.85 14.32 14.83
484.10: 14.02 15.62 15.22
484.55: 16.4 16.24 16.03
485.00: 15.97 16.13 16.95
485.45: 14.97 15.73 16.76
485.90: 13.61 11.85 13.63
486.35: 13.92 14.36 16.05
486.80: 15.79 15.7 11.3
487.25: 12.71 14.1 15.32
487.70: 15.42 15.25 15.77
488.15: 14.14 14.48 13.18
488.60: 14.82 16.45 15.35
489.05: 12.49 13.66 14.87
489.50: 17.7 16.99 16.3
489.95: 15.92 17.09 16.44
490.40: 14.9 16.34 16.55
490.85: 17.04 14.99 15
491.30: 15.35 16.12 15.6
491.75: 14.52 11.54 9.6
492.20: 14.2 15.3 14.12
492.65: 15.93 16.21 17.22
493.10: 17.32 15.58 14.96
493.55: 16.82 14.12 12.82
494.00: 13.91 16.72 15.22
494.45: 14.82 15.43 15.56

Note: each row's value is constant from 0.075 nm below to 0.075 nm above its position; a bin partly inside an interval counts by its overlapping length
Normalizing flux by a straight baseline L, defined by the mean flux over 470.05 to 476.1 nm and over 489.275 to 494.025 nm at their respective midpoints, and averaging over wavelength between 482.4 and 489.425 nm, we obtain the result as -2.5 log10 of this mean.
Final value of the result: 0.03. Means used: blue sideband 15.3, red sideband 15.4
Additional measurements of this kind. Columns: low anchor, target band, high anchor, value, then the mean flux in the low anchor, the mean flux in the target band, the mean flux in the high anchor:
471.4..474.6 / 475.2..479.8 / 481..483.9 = 0.085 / 15.7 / 14.4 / 15.5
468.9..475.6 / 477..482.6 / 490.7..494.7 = 0.018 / 15.5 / 15.1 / 15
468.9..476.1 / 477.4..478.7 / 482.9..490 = 0.108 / 15.4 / 13.8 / 15.1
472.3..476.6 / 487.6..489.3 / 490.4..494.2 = 0.035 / 15.2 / 14.7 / 15.1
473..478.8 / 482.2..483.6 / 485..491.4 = -0.028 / 14.7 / 15.3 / 15.1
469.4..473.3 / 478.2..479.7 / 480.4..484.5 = 0.046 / 15.5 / 14.8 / 15.4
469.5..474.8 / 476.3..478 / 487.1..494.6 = 0.079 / 15.4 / 14.3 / 15.1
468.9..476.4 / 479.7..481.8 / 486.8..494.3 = -0.037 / 15.3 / 15.7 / 15.1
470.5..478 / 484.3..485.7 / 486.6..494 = -0.061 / 15.2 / 16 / 15.1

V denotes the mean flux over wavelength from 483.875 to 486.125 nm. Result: 15.4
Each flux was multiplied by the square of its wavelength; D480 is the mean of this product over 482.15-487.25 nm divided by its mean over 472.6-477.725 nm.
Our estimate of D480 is 1.0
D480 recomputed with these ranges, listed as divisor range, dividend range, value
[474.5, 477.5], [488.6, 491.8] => 1.12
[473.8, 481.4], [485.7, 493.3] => 1.05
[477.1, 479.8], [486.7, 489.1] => 1.04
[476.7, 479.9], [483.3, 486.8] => 1.07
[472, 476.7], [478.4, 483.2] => 1.04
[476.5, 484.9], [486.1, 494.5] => 1.03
